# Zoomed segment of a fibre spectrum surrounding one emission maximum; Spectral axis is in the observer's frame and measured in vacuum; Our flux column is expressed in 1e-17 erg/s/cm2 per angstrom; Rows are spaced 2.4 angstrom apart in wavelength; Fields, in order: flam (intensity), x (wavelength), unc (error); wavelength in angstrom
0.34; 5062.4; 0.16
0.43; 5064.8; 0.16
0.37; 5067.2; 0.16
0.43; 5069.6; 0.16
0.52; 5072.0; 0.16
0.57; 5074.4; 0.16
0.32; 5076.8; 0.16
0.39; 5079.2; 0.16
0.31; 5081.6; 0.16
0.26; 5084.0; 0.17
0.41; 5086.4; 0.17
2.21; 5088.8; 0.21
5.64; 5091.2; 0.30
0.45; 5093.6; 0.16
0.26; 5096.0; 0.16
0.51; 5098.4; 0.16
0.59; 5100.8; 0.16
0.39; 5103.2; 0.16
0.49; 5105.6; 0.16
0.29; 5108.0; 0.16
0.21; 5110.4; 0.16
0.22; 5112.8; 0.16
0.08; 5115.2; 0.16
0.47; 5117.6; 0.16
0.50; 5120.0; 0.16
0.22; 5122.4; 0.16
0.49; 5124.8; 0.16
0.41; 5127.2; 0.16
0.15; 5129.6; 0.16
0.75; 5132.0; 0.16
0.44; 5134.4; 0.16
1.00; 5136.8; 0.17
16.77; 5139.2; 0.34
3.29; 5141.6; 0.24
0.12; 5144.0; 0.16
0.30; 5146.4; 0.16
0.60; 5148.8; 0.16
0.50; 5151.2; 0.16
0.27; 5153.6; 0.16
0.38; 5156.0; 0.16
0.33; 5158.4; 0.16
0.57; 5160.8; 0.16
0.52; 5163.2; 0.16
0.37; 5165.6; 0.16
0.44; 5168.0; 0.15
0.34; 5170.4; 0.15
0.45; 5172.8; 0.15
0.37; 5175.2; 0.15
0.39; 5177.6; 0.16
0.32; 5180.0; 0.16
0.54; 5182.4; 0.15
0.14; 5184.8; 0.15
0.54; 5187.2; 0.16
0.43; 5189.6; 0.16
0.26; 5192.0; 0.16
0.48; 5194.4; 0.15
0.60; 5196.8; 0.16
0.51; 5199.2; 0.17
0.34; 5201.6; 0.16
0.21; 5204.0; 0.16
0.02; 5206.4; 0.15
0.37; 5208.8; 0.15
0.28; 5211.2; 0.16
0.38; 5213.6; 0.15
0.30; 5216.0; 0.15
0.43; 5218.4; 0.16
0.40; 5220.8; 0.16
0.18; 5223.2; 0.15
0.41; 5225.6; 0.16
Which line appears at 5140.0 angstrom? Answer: [O III]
